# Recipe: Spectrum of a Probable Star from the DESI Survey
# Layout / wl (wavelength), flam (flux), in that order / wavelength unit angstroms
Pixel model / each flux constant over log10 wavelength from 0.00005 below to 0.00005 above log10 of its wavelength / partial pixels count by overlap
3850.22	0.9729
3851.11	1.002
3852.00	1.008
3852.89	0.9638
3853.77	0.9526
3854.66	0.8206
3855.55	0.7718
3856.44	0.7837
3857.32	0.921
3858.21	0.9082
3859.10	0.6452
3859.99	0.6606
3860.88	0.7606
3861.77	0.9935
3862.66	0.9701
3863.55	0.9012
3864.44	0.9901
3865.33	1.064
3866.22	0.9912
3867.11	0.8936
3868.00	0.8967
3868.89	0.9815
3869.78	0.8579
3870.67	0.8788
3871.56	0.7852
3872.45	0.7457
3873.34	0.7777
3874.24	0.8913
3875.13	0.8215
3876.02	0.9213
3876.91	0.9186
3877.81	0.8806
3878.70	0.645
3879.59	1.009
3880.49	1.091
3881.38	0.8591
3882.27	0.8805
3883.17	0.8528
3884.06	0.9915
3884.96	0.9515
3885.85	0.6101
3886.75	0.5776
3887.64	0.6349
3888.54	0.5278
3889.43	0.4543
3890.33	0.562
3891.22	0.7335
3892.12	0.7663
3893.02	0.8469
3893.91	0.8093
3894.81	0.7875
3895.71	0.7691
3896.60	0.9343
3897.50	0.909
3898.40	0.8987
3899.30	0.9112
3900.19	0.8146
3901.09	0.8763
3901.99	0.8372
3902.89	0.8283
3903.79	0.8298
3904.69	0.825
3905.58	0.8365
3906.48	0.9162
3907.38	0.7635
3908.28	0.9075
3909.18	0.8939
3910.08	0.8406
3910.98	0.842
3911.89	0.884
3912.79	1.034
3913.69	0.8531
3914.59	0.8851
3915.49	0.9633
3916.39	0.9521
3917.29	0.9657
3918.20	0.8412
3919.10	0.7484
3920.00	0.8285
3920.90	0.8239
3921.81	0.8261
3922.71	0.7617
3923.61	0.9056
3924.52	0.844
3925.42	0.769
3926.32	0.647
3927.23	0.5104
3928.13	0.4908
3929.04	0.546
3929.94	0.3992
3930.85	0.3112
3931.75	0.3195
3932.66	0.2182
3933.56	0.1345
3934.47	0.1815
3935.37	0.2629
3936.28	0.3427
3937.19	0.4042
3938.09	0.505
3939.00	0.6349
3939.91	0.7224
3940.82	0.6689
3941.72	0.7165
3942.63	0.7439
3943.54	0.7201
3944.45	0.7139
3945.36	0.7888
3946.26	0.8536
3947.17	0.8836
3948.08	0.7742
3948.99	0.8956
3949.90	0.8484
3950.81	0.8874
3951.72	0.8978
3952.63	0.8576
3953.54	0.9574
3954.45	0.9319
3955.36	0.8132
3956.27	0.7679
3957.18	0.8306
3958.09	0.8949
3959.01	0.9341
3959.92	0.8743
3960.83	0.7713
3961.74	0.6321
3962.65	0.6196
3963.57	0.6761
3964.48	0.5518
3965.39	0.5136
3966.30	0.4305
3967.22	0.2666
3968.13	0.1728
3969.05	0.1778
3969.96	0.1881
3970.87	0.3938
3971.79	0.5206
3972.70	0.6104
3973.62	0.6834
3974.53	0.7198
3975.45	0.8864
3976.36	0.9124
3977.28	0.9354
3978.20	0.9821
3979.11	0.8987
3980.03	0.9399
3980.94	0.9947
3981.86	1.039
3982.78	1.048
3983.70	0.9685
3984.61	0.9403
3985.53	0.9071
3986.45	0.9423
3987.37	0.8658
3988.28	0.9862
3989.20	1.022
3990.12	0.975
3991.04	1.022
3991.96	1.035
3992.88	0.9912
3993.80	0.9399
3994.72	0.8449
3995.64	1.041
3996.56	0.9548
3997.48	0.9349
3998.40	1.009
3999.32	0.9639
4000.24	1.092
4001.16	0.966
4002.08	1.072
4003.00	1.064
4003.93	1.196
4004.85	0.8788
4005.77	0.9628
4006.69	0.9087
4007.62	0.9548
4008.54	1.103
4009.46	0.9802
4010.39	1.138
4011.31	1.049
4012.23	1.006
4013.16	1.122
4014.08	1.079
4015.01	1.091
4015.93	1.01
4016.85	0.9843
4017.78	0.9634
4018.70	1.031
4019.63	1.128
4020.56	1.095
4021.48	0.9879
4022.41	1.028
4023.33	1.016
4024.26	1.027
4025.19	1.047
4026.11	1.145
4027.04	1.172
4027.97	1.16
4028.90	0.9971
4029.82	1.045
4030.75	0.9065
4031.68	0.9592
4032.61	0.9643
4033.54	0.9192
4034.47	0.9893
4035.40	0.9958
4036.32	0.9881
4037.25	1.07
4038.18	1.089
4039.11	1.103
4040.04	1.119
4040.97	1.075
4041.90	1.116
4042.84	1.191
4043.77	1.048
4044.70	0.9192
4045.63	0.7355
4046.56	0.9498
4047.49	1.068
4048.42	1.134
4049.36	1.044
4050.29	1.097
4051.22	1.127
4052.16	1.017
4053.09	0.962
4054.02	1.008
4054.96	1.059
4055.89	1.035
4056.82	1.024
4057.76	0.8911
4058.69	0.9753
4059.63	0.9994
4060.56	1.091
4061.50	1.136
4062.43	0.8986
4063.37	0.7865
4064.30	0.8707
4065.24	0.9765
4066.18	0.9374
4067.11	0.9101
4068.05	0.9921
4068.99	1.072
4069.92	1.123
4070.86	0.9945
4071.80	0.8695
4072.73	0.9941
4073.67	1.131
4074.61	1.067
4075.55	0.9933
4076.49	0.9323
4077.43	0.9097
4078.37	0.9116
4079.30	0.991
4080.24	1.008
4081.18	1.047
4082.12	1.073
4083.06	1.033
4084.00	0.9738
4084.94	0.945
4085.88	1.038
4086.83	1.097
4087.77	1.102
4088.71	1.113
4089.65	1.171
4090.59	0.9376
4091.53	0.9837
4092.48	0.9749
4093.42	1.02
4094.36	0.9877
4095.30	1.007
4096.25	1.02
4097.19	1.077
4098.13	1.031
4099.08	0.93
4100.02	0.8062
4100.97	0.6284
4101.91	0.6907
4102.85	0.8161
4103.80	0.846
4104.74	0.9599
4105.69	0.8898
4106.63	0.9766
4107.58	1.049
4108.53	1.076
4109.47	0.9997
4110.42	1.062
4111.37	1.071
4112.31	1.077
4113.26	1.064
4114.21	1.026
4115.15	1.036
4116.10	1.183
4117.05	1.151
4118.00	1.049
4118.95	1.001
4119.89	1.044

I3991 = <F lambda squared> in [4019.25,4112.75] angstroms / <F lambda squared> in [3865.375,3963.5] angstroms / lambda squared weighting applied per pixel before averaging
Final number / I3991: 1.41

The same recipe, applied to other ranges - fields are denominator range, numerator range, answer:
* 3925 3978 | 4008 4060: 1.72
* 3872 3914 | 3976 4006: 1.25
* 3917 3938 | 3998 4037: 1.91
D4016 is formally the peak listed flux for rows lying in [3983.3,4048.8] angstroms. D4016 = 1.196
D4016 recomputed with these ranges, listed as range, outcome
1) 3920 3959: 0.9574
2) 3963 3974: 0.6834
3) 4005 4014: 1.138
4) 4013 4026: 1.128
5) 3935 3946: 0.7888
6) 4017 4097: 1.191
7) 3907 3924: 1.034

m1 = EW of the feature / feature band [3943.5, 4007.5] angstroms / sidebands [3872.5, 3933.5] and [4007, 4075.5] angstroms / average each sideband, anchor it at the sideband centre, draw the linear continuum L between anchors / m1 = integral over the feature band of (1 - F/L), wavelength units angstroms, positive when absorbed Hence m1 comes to 5.4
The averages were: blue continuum 0.78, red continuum 1.02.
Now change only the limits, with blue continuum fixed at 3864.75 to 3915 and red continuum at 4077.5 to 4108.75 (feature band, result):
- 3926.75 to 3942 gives 7.7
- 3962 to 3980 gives 6.0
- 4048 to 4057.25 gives -1.0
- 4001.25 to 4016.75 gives -2.0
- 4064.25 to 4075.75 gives -0.5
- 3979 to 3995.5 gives -1.2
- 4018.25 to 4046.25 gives -3.0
